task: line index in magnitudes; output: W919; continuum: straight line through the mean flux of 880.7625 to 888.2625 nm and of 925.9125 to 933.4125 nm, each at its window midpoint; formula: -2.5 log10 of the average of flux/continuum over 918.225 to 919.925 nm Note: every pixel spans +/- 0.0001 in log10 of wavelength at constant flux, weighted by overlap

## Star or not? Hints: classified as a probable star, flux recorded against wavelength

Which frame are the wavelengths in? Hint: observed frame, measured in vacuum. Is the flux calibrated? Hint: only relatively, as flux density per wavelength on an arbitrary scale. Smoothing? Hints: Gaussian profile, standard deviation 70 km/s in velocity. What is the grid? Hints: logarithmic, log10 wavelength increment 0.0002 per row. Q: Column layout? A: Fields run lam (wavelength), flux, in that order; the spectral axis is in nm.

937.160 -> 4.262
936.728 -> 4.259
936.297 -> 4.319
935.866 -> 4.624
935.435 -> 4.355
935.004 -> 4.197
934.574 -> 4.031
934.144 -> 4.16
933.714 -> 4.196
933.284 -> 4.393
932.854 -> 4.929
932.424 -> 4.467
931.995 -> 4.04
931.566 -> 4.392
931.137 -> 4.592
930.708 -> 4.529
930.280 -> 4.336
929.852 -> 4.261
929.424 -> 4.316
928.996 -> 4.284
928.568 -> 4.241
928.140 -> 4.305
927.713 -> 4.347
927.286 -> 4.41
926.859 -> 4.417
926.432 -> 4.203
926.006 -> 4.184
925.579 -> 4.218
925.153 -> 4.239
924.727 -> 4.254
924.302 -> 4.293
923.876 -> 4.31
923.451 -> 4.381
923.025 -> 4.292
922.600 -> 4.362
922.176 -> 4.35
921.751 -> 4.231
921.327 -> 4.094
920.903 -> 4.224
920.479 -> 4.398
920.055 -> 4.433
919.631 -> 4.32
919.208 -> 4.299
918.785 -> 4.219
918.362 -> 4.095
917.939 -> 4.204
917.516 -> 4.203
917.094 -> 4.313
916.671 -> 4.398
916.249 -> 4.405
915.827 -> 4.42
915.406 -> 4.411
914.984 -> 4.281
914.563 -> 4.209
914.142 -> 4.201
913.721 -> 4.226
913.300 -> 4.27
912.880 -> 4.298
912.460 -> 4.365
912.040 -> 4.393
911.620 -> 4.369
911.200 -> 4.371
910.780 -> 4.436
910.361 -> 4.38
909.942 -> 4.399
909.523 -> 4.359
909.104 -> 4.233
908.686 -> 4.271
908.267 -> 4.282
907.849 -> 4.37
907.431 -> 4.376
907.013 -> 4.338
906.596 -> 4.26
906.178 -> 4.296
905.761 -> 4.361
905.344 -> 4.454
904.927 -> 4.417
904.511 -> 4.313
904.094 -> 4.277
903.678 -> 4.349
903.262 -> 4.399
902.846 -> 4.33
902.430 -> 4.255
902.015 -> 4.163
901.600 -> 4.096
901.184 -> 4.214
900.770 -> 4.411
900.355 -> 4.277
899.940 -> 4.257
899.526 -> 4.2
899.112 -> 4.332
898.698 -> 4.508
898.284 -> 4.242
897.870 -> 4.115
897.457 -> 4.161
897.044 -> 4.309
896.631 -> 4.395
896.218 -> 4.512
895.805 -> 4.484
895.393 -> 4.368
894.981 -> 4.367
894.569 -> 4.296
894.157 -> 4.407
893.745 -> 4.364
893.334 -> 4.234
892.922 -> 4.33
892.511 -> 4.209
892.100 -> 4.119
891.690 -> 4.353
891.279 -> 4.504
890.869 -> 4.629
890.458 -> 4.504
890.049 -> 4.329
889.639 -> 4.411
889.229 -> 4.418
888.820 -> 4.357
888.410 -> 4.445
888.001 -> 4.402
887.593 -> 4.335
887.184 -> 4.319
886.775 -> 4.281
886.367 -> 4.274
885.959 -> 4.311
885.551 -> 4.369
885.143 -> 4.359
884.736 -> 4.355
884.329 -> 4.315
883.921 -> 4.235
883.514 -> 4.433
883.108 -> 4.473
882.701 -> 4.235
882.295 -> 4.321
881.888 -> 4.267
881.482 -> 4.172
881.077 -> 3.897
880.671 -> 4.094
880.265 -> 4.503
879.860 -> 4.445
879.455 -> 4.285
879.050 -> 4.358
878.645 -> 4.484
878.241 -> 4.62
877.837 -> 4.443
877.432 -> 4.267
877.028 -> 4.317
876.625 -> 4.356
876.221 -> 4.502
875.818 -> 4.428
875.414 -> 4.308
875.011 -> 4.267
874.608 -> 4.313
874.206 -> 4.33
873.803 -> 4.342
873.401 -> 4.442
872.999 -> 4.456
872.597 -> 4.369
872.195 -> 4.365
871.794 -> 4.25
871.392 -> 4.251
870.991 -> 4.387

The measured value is 0.026 mag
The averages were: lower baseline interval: 4.3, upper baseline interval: 4.37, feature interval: 4.25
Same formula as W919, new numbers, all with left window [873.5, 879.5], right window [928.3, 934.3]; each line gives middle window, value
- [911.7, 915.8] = 0.02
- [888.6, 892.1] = -0.01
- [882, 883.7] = 0.00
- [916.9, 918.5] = 0.04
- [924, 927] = 0.03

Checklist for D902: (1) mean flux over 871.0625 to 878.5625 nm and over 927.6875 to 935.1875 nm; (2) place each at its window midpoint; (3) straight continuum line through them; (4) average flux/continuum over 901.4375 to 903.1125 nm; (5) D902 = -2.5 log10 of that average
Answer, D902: 0.03 mag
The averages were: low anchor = 4.37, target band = 4.22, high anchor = 4.33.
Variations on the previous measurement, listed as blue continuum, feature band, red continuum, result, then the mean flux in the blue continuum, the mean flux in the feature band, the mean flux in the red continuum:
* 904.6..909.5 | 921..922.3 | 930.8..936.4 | 0.03 mag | 4.33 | 4.22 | 4.37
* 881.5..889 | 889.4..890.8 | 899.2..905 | -0.03 mag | 4.33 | 4.43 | 4.28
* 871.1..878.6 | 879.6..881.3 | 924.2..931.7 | 0.03 mag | 4.37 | 4.24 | 4.32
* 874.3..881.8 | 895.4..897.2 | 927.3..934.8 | -0.02 mag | 4.34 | 4.42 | 4.34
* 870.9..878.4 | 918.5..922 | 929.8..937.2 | 0.02 mag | 4.37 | 4.27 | 4.36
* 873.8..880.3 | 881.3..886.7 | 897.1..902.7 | 0.01 mag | 4.38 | 4.32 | 4.25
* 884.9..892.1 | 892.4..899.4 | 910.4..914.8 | 0.01 mag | 4.38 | 4.33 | 4.32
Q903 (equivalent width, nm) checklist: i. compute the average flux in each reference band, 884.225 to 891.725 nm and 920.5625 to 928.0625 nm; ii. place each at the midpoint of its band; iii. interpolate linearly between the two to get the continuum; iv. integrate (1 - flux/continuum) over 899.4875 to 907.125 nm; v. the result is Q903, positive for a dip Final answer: 0.08 nm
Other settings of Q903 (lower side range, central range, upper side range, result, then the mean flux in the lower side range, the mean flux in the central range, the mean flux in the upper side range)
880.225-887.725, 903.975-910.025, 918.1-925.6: -0.07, 4.29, 4.33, 4.28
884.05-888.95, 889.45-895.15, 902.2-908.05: -0.03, 4.34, 4.36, 4.34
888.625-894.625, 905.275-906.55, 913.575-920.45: -0.01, 4.37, 4.35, 4.29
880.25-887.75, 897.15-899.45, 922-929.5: 0.01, 4.29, 4.27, 4.3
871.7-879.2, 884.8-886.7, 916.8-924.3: 0.01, 4.38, 4.33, 4.28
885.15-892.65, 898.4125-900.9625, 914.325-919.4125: 0.00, 4.37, 4.33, 4.29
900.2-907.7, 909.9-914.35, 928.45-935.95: -0.01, 4.31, 4.33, 4.35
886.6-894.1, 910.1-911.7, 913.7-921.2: -0.03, 4.36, 4.39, 4.29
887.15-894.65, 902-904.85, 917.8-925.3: 0.01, 4.37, 4.31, 4.28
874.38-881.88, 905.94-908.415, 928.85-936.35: 0.01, 4.34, 4.32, 4.36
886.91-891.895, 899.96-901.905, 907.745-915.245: 0.05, 4.41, 4.24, 4.32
